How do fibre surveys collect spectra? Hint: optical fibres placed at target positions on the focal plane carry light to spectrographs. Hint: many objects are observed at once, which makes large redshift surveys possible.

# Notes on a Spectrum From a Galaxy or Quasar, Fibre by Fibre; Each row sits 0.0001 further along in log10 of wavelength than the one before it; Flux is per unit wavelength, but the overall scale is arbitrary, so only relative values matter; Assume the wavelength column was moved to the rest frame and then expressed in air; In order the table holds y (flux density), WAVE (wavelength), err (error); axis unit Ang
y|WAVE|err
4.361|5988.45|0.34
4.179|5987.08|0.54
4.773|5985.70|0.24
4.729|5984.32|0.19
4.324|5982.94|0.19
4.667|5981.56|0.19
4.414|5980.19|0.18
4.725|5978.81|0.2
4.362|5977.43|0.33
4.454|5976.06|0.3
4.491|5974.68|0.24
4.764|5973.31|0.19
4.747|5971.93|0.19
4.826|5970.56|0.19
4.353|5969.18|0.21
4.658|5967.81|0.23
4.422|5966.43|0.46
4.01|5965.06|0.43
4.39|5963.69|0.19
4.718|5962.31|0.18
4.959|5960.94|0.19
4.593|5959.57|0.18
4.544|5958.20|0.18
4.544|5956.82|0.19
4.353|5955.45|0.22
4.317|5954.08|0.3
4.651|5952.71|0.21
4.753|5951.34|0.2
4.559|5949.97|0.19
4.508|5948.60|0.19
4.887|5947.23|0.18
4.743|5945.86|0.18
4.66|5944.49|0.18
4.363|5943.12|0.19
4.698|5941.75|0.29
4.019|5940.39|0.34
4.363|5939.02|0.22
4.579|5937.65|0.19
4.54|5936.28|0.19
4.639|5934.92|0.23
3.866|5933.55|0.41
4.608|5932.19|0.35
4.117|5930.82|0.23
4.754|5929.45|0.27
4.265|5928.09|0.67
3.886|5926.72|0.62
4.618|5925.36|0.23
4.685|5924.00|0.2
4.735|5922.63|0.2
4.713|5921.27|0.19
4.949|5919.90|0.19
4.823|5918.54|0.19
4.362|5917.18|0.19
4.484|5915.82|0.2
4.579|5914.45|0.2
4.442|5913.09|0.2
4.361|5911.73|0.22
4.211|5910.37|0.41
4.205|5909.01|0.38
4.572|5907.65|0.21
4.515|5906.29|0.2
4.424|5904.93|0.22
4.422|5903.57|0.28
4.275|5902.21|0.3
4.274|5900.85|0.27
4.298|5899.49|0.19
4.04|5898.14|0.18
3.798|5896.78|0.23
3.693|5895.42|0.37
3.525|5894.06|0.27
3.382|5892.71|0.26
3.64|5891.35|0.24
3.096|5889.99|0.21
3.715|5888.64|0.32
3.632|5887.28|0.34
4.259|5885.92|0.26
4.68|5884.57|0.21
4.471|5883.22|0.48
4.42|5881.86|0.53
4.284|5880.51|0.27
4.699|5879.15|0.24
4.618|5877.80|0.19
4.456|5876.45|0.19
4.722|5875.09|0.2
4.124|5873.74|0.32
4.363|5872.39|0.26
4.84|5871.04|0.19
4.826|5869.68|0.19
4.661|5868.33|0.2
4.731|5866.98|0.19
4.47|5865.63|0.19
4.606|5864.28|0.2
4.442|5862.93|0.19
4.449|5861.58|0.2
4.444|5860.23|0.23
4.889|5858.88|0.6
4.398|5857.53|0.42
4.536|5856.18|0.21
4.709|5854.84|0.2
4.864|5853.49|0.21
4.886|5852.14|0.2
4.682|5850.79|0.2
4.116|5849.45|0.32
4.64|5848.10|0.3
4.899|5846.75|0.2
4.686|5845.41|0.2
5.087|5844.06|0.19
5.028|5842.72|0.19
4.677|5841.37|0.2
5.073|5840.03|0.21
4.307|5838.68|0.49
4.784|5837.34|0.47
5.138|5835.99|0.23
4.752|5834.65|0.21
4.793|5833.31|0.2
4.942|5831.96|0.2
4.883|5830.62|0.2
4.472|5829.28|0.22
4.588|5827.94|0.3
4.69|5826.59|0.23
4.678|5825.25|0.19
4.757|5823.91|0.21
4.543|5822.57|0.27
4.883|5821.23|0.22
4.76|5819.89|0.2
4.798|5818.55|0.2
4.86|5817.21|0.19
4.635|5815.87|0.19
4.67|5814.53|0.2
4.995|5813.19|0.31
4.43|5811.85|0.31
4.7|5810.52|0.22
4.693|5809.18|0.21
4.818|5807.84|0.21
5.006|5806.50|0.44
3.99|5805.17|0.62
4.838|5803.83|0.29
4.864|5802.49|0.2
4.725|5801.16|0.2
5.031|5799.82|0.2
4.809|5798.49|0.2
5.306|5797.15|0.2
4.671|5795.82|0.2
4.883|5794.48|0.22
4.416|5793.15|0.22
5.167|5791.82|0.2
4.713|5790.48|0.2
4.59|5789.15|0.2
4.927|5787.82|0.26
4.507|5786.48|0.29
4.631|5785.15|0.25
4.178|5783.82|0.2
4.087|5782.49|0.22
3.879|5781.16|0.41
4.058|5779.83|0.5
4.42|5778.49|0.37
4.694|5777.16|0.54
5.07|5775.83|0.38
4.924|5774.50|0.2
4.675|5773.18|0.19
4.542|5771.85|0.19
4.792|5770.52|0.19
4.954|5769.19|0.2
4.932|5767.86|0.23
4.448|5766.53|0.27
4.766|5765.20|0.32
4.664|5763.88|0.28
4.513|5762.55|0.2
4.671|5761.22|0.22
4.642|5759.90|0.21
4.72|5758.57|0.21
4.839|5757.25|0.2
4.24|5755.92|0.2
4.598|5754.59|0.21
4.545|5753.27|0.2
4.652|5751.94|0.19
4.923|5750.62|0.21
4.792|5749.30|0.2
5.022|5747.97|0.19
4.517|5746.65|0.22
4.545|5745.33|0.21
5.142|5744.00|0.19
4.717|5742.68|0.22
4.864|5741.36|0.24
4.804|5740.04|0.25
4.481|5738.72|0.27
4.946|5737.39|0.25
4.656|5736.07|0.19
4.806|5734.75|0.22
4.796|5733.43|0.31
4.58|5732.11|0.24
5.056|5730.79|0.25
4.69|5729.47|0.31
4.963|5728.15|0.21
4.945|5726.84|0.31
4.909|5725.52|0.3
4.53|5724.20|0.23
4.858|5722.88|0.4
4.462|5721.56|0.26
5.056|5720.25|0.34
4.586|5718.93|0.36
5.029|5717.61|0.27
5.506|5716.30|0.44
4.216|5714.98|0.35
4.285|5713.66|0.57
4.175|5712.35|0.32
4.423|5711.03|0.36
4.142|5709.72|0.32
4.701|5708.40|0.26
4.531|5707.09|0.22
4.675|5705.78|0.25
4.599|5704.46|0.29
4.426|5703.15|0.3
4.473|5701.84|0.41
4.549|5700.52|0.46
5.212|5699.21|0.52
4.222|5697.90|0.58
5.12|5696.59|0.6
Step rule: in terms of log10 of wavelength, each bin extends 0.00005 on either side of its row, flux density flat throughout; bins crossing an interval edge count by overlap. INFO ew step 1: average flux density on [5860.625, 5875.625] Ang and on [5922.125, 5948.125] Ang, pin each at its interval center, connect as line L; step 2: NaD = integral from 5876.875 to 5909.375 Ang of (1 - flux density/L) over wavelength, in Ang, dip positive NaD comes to 2.9 Ang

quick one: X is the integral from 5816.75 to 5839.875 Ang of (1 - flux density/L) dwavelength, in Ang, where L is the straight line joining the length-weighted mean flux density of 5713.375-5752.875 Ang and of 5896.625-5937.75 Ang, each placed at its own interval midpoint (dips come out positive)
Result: -0.8 Ang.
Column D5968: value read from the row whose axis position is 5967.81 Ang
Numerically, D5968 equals 4.658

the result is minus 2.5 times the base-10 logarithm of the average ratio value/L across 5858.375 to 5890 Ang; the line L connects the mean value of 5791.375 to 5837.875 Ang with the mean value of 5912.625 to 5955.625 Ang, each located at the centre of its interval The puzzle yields 0.050 mag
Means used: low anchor 4.77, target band 4.44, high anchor 4.52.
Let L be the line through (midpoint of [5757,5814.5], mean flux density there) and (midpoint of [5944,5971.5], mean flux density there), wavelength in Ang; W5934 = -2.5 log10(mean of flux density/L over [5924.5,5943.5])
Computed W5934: 0.05 mag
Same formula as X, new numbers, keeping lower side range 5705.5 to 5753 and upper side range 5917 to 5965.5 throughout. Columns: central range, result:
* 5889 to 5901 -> 2.2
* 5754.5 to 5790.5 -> 0.7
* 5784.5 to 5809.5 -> -0.6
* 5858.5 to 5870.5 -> 0.0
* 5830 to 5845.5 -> -0.8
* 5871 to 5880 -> 0.1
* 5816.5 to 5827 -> -0.3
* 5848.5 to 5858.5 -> 0.0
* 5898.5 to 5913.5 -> 0.7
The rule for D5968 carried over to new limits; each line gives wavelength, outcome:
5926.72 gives 3.886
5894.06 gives 3.525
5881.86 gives 4.42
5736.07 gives 4.656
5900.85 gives 4.274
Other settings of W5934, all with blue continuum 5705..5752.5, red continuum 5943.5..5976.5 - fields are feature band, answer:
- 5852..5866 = 0.01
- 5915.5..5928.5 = 0.01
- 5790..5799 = -0.04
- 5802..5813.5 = 0.00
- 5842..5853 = -0.02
